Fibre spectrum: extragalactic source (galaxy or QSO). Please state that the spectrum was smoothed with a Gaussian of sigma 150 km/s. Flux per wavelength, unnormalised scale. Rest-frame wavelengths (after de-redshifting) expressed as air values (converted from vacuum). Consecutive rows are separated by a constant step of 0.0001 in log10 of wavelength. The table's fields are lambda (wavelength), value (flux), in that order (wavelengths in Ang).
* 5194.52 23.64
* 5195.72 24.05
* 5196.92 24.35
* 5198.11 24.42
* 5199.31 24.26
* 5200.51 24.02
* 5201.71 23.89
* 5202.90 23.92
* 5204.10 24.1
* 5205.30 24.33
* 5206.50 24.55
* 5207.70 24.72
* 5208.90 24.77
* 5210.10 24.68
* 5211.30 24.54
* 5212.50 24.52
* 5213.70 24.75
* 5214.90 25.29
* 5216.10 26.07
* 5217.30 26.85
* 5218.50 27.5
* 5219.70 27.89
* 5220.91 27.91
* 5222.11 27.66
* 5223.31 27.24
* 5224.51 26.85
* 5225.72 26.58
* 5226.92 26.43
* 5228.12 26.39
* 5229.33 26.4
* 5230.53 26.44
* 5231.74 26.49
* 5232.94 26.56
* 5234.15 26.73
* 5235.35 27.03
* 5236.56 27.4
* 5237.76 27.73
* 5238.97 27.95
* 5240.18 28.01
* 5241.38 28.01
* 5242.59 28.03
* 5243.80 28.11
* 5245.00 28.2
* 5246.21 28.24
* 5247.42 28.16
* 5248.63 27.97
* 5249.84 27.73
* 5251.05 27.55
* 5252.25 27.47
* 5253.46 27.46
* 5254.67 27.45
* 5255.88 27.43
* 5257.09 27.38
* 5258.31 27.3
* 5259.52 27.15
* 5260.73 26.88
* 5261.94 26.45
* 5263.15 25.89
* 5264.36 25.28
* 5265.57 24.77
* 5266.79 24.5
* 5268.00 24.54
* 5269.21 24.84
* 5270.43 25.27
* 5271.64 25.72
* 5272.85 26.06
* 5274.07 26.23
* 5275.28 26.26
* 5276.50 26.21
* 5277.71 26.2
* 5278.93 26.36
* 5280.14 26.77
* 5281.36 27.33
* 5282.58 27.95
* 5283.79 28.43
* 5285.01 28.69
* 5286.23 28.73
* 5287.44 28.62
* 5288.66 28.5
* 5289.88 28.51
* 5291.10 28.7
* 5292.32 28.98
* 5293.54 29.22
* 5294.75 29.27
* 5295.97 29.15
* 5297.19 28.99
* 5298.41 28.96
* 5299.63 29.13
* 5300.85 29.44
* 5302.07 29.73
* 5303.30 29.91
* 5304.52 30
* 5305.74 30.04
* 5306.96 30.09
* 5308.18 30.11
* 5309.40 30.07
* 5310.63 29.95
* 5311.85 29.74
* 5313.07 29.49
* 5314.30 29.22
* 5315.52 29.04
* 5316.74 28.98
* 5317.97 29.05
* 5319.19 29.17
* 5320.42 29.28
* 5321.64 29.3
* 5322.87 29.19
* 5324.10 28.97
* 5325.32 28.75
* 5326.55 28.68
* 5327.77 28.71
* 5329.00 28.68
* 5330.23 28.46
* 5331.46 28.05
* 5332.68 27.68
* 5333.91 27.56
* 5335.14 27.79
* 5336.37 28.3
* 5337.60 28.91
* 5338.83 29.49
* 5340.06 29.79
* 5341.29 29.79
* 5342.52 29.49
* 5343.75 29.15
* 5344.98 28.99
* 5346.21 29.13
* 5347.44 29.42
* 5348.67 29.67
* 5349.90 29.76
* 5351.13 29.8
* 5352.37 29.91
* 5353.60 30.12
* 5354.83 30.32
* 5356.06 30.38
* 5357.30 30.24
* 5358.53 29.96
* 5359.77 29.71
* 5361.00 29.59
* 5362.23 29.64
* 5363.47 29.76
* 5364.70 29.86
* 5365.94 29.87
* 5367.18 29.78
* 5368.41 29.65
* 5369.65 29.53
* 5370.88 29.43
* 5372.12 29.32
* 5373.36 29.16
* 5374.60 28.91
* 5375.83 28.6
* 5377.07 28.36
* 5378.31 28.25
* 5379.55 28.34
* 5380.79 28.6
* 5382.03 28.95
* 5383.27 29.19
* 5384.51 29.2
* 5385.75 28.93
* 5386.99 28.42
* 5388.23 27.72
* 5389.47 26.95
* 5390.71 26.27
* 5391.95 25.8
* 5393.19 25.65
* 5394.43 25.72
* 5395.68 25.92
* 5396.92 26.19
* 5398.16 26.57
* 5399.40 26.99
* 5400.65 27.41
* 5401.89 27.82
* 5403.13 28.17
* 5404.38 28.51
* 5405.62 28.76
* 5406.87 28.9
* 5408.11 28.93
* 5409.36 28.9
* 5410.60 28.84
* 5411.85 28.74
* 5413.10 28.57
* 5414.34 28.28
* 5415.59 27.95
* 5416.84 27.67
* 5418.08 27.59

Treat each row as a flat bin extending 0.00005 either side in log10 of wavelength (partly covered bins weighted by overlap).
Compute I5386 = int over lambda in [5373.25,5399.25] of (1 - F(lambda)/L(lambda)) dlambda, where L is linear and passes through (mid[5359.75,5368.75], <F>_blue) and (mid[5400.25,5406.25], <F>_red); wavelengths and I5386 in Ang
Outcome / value 1.1 Ang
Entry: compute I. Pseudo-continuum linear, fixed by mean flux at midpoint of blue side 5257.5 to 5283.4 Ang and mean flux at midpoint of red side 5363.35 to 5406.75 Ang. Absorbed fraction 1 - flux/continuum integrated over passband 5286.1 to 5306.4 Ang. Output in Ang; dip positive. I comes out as -2.0 Ang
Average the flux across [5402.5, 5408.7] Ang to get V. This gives 28.7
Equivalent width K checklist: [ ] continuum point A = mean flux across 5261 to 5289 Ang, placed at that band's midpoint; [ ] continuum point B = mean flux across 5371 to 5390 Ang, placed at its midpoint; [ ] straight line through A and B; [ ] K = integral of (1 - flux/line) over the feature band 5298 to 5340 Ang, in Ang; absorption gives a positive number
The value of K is -2.69 Ang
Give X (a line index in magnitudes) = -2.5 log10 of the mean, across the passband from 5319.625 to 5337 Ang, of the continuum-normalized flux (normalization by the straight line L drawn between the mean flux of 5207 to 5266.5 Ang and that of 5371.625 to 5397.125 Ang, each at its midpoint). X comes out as -0.04 mag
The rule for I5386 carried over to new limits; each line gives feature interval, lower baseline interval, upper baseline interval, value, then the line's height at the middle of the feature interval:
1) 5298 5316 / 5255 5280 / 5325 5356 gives -1.3 Ang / 27.7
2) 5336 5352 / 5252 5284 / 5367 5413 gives -1.1 Ang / 27.5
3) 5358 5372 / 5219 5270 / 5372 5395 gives -0.9 Ang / 27.9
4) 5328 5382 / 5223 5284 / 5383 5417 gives -3.5 Ang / 27.5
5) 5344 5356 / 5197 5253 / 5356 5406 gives -0.7 Ang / 28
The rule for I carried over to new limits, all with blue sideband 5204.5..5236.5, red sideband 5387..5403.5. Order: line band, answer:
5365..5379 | -1.3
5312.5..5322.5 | -1.0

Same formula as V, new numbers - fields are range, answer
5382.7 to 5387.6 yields 28.9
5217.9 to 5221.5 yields 27.7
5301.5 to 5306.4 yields 29.9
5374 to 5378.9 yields 28.6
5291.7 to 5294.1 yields 29.1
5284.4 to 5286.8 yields 28.7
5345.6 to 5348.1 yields 29.3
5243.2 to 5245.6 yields 28.2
